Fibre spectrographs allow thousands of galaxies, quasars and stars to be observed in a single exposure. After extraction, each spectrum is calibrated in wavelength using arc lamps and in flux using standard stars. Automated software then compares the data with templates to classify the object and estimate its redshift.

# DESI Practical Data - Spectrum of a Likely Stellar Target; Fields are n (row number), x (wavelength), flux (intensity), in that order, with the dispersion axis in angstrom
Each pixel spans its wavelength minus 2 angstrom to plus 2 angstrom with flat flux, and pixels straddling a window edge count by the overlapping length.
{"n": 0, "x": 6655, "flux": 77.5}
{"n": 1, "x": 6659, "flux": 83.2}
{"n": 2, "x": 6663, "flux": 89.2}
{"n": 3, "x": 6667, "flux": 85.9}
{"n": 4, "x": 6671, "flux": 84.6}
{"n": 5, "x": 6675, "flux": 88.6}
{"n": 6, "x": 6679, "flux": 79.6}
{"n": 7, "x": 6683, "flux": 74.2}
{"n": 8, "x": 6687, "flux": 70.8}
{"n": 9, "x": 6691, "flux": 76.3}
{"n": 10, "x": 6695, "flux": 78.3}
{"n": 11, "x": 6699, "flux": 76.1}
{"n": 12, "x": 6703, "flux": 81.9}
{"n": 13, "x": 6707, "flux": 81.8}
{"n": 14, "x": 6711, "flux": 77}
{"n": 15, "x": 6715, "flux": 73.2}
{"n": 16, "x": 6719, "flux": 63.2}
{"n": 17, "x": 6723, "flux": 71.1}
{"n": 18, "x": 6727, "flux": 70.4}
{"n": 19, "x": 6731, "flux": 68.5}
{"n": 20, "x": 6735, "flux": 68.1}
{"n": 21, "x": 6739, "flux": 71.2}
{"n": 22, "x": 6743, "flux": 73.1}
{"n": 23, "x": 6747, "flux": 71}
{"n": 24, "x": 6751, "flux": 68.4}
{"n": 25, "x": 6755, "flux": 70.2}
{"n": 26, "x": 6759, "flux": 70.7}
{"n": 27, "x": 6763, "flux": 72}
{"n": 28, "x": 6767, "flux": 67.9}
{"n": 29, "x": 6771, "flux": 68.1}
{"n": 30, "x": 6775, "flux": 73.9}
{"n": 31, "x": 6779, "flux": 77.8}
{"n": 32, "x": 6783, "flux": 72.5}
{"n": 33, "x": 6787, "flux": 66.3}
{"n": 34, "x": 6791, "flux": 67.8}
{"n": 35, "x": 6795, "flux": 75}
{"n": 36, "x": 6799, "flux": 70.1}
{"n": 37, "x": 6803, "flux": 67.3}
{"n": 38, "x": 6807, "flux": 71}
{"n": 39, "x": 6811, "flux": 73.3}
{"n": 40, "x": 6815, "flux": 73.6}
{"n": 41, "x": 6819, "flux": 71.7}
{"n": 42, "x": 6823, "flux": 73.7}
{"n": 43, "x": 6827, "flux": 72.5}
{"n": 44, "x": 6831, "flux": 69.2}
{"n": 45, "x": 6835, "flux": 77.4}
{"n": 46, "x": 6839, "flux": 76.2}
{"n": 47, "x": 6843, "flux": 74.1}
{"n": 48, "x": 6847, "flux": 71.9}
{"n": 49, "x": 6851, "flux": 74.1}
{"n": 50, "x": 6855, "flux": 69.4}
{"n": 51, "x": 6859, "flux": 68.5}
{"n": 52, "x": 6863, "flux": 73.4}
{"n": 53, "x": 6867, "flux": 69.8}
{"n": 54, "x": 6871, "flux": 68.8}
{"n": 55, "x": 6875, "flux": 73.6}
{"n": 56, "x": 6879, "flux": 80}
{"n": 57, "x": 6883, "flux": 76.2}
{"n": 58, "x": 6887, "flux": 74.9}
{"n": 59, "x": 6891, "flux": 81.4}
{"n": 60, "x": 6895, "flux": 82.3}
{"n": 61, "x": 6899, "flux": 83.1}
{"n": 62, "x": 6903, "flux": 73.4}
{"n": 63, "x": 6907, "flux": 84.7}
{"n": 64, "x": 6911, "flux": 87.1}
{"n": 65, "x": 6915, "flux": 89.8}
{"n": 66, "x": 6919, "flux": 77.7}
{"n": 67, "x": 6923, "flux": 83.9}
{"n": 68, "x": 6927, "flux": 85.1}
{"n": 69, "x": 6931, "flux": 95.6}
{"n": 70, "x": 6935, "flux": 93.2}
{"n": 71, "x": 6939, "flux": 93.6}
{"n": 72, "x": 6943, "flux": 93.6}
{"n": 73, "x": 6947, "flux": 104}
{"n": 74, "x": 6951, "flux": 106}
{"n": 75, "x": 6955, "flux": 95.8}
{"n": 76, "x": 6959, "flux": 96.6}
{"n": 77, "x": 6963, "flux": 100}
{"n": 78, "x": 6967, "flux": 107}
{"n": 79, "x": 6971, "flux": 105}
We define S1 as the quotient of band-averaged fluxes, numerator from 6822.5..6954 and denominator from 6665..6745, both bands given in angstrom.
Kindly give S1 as 1.07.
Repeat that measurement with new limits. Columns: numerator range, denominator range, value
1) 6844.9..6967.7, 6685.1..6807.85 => 1.17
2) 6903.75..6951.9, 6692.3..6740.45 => 1.23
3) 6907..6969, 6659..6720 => 1.18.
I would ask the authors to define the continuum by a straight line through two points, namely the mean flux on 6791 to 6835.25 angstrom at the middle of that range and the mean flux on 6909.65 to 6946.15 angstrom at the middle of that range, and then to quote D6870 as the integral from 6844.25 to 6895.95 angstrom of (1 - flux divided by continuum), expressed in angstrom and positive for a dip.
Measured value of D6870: 4.21 angstrom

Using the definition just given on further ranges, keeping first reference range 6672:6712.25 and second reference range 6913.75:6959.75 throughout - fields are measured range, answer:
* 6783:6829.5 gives 7.7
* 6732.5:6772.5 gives 5.9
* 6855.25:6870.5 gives 3.2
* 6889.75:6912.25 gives 2.2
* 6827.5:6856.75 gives 4.7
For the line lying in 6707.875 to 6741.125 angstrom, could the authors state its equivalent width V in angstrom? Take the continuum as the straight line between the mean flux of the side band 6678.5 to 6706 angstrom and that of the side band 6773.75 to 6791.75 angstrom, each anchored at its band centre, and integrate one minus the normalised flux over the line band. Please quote 1.9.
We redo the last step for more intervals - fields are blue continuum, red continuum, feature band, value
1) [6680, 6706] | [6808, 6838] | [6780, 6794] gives 0.8 angstrom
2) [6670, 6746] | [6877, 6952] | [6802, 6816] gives 1.6 angstrom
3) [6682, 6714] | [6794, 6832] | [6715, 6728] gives 1.2 angstrom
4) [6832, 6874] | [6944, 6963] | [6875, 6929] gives 2.9 angstrom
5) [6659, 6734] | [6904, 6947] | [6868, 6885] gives 2.4 angstrom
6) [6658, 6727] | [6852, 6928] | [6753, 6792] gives 3.6 angstrom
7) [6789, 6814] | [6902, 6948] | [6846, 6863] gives 1.6 angstrom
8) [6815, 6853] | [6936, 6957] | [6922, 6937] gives 0.8 angstrom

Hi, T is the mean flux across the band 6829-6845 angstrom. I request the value 74.2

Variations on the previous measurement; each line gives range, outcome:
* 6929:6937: 94.4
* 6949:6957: 101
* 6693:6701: 77.2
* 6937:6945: 93.6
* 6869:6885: 74.6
